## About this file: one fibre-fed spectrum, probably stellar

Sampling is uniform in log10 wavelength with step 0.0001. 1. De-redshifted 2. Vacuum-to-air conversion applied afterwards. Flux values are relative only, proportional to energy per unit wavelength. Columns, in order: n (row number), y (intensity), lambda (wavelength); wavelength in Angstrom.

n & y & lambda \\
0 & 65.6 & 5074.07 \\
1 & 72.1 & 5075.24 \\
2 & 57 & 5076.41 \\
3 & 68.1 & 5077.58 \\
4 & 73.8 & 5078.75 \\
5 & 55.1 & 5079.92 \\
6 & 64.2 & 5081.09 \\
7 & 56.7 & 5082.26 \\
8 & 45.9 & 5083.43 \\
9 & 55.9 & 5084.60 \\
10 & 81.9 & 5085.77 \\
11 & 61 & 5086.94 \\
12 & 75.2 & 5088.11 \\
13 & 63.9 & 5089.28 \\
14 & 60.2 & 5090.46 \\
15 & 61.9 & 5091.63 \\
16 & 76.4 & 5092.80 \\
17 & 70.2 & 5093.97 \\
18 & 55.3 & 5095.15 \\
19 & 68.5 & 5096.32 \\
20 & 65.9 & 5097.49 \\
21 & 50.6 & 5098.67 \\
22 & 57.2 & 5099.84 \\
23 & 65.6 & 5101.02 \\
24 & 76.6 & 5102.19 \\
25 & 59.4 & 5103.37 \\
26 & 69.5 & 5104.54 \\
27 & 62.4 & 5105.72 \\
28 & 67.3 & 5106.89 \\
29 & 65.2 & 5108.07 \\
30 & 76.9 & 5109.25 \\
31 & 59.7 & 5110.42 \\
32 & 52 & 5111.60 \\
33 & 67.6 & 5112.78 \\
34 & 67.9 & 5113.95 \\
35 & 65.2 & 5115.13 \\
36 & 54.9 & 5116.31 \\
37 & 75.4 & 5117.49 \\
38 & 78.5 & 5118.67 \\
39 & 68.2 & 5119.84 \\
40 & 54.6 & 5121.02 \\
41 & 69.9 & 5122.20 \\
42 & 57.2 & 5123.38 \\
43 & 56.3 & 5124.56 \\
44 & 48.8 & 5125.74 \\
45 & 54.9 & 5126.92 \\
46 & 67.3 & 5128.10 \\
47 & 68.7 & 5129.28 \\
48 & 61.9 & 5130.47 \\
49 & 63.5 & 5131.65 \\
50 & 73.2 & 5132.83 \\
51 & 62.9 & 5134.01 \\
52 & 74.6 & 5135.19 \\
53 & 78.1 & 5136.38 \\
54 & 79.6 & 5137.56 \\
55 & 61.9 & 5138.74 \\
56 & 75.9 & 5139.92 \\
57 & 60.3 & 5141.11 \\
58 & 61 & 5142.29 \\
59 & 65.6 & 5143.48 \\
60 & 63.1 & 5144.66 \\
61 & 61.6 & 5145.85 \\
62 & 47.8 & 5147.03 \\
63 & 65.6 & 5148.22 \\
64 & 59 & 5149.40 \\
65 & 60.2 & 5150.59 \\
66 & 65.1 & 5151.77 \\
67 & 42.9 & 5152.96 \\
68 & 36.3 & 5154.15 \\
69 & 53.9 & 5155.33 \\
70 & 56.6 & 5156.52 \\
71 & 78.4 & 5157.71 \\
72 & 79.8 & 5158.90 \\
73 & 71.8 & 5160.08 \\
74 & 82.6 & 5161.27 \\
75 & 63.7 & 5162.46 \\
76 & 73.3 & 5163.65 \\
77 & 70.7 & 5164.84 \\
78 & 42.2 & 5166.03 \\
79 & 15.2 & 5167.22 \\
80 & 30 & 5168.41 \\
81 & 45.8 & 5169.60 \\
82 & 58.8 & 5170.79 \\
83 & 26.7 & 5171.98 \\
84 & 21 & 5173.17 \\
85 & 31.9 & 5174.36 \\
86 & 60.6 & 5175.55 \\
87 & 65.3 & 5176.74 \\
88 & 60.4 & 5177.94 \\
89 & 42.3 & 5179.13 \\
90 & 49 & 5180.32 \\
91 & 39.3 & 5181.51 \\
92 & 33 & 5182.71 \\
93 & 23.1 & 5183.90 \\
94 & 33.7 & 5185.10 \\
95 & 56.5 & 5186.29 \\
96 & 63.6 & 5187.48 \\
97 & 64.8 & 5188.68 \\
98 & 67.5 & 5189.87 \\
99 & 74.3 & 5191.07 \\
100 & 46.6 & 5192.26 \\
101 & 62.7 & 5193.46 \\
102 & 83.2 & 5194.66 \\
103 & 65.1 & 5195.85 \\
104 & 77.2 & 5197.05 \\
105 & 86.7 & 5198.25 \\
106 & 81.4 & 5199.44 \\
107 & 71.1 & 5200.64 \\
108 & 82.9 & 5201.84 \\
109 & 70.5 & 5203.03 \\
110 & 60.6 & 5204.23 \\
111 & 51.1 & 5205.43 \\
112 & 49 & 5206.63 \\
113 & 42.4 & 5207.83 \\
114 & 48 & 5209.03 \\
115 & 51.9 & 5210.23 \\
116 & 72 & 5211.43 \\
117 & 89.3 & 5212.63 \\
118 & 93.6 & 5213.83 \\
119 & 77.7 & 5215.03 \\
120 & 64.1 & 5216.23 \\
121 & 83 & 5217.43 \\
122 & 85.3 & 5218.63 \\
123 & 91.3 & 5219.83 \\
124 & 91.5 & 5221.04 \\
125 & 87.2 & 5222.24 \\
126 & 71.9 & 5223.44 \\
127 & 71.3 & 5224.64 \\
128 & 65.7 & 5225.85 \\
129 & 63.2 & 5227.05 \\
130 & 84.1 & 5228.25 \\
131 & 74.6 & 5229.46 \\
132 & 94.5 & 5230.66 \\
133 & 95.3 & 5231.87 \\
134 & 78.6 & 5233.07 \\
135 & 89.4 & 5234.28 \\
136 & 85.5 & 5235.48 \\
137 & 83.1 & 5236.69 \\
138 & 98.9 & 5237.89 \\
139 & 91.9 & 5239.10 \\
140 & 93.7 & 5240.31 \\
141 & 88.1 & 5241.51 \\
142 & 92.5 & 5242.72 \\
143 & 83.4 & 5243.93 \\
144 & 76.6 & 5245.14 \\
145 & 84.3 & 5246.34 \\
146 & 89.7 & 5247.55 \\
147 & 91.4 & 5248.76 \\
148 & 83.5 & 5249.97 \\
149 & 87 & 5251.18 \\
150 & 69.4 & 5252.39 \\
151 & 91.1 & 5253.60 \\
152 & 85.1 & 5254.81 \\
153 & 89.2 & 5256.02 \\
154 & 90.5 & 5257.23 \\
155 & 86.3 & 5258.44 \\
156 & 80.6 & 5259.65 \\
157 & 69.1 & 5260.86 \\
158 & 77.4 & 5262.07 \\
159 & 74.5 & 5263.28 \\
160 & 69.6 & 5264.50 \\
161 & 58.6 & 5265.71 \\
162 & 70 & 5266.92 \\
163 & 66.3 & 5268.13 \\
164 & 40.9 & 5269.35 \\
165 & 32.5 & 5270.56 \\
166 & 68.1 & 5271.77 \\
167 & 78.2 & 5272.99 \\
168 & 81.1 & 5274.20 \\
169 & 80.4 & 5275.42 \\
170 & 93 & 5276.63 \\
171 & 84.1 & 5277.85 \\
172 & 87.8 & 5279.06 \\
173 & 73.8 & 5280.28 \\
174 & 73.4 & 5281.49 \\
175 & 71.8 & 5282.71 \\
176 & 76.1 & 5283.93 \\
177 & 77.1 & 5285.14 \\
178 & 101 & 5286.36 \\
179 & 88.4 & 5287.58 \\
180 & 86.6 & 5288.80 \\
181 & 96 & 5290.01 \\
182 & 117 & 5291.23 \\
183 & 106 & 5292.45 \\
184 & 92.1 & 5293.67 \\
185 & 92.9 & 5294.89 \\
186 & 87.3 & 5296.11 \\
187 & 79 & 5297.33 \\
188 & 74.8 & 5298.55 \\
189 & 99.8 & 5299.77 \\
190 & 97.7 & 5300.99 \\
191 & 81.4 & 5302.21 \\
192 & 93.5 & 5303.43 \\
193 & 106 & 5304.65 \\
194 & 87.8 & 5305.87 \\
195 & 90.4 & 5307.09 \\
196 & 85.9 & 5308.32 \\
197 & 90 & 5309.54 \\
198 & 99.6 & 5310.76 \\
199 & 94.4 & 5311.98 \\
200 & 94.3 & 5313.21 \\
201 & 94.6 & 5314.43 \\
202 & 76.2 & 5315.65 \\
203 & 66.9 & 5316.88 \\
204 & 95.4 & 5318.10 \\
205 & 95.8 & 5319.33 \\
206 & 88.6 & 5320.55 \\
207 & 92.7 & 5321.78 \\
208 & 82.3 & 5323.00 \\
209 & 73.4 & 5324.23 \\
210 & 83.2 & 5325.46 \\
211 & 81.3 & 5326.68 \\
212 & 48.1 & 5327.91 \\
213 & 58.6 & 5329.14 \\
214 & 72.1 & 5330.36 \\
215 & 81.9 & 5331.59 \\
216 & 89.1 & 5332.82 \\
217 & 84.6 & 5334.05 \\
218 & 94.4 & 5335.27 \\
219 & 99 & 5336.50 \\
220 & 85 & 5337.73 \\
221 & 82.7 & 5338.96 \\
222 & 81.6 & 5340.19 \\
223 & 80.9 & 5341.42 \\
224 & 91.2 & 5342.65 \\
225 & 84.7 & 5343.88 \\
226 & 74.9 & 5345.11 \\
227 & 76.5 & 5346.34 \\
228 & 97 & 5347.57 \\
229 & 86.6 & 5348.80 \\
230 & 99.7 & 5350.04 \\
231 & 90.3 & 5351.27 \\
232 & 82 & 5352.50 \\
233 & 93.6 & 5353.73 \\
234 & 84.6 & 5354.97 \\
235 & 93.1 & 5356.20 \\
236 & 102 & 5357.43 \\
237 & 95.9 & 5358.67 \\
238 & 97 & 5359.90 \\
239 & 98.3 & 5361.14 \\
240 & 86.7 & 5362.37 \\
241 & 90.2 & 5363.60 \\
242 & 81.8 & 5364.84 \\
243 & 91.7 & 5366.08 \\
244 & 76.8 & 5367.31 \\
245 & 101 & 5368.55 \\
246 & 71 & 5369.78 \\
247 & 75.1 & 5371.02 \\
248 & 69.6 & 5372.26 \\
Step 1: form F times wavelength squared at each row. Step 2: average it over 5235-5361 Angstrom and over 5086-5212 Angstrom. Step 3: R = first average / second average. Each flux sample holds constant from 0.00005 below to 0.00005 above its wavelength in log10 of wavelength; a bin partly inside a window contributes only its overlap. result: 1.5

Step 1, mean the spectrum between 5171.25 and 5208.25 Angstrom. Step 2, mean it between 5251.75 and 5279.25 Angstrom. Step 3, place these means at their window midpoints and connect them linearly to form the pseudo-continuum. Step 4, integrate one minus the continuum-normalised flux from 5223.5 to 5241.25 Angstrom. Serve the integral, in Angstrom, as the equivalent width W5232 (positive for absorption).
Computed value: -4.4 Angstrom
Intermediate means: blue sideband 56.3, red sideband 74.8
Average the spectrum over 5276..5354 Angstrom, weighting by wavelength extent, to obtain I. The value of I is 86.6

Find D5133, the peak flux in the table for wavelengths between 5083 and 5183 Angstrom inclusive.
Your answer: 82.6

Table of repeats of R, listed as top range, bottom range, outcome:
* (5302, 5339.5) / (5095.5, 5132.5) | 1.45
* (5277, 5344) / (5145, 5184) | 1.75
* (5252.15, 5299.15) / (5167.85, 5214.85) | 1.44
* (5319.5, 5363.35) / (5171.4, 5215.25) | 1.54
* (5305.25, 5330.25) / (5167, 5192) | 1.90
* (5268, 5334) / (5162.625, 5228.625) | 1.42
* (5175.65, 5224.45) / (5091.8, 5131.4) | 1.06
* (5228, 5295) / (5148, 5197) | 1.57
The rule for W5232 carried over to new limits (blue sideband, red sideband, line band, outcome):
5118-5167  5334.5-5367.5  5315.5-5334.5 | 1.4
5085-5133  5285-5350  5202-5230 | 1.8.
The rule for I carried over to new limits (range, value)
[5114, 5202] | 59.8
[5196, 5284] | 77.3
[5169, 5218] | 59.2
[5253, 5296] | 80.3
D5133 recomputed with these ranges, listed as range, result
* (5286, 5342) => 117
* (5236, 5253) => 98.9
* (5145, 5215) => 93.6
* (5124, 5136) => 74.6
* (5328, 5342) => 99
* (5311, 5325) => 95.8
